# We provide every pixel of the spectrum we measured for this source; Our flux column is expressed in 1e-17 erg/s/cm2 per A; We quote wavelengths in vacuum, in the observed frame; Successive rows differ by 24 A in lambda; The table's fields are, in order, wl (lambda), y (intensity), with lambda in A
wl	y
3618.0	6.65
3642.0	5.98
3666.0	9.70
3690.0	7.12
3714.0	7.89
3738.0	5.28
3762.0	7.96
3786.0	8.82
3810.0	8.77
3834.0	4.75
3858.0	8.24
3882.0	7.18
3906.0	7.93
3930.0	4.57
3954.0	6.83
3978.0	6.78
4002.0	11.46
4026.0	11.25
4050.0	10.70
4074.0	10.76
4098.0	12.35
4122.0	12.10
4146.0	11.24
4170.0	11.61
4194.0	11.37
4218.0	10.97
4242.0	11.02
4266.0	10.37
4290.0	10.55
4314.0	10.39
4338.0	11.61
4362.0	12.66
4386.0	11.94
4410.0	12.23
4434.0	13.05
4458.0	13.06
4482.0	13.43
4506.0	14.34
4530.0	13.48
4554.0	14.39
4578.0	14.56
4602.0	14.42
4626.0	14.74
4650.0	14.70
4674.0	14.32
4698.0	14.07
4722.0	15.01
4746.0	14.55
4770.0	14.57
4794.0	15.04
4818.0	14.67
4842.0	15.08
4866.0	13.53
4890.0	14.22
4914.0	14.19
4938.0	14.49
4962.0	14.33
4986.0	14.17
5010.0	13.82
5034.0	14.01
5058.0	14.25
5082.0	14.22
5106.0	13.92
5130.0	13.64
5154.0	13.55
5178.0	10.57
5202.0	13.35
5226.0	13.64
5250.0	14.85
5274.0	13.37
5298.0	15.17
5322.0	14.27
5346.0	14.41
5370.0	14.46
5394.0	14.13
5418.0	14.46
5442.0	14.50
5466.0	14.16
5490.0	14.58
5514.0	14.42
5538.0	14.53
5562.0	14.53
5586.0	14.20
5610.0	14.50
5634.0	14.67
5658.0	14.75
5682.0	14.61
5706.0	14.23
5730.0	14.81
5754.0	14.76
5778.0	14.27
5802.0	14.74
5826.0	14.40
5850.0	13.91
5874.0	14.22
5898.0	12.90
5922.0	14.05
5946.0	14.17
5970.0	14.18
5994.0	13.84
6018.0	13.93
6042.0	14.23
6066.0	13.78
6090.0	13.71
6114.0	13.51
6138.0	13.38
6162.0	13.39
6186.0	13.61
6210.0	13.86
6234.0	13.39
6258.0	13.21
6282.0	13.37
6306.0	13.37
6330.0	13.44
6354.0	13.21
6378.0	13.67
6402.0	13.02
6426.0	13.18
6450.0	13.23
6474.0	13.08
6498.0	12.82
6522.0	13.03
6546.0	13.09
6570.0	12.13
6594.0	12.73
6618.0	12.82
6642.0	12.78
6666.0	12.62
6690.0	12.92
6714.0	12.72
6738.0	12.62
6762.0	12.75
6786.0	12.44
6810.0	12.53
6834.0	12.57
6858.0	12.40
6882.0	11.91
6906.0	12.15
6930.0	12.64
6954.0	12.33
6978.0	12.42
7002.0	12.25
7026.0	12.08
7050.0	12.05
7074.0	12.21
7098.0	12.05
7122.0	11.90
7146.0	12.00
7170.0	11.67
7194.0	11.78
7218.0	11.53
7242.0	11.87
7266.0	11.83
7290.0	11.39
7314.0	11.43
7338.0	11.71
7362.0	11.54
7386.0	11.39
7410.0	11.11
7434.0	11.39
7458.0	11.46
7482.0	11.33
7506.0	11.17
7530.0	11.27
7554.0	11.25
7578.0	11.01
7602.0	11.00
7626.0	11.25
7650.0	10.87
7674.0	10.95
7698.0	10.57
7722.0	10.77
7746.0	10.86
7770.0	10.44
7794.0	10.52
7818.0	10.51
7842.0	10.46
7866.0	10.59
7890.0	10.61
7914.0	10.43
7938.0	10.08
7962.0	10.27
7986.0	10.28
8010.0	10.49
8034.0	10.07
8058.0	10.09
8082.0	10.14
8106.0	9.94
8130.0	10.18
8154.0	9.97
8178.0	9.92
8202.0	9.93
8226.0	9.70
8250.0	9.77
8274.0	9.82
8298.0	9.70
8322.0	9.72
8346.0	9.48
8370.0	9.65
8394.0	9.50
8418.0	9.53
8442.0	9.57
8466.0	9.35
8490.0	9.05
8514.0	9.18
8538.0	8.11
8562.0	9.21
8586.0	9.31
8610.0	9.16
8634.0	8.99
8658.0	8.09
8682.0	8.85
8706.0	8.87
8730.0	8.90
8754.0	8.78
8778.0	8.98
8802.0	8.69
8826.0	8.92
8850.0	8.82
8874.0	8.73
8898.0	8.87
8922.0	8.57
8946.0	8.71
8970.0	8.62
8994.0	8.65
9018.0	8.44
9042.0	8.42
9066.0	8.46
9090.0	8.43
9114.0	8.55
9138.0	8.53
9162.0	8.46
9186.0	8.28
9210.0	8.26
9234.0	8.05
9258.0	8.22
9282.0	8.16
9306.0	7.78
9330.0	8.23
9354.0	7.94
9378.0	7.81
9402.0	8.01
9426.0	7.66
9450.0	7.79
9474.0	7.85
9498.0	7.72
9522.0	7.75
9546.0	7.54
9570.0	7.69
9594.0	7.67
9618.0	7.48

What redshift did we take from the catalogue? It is 0.00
